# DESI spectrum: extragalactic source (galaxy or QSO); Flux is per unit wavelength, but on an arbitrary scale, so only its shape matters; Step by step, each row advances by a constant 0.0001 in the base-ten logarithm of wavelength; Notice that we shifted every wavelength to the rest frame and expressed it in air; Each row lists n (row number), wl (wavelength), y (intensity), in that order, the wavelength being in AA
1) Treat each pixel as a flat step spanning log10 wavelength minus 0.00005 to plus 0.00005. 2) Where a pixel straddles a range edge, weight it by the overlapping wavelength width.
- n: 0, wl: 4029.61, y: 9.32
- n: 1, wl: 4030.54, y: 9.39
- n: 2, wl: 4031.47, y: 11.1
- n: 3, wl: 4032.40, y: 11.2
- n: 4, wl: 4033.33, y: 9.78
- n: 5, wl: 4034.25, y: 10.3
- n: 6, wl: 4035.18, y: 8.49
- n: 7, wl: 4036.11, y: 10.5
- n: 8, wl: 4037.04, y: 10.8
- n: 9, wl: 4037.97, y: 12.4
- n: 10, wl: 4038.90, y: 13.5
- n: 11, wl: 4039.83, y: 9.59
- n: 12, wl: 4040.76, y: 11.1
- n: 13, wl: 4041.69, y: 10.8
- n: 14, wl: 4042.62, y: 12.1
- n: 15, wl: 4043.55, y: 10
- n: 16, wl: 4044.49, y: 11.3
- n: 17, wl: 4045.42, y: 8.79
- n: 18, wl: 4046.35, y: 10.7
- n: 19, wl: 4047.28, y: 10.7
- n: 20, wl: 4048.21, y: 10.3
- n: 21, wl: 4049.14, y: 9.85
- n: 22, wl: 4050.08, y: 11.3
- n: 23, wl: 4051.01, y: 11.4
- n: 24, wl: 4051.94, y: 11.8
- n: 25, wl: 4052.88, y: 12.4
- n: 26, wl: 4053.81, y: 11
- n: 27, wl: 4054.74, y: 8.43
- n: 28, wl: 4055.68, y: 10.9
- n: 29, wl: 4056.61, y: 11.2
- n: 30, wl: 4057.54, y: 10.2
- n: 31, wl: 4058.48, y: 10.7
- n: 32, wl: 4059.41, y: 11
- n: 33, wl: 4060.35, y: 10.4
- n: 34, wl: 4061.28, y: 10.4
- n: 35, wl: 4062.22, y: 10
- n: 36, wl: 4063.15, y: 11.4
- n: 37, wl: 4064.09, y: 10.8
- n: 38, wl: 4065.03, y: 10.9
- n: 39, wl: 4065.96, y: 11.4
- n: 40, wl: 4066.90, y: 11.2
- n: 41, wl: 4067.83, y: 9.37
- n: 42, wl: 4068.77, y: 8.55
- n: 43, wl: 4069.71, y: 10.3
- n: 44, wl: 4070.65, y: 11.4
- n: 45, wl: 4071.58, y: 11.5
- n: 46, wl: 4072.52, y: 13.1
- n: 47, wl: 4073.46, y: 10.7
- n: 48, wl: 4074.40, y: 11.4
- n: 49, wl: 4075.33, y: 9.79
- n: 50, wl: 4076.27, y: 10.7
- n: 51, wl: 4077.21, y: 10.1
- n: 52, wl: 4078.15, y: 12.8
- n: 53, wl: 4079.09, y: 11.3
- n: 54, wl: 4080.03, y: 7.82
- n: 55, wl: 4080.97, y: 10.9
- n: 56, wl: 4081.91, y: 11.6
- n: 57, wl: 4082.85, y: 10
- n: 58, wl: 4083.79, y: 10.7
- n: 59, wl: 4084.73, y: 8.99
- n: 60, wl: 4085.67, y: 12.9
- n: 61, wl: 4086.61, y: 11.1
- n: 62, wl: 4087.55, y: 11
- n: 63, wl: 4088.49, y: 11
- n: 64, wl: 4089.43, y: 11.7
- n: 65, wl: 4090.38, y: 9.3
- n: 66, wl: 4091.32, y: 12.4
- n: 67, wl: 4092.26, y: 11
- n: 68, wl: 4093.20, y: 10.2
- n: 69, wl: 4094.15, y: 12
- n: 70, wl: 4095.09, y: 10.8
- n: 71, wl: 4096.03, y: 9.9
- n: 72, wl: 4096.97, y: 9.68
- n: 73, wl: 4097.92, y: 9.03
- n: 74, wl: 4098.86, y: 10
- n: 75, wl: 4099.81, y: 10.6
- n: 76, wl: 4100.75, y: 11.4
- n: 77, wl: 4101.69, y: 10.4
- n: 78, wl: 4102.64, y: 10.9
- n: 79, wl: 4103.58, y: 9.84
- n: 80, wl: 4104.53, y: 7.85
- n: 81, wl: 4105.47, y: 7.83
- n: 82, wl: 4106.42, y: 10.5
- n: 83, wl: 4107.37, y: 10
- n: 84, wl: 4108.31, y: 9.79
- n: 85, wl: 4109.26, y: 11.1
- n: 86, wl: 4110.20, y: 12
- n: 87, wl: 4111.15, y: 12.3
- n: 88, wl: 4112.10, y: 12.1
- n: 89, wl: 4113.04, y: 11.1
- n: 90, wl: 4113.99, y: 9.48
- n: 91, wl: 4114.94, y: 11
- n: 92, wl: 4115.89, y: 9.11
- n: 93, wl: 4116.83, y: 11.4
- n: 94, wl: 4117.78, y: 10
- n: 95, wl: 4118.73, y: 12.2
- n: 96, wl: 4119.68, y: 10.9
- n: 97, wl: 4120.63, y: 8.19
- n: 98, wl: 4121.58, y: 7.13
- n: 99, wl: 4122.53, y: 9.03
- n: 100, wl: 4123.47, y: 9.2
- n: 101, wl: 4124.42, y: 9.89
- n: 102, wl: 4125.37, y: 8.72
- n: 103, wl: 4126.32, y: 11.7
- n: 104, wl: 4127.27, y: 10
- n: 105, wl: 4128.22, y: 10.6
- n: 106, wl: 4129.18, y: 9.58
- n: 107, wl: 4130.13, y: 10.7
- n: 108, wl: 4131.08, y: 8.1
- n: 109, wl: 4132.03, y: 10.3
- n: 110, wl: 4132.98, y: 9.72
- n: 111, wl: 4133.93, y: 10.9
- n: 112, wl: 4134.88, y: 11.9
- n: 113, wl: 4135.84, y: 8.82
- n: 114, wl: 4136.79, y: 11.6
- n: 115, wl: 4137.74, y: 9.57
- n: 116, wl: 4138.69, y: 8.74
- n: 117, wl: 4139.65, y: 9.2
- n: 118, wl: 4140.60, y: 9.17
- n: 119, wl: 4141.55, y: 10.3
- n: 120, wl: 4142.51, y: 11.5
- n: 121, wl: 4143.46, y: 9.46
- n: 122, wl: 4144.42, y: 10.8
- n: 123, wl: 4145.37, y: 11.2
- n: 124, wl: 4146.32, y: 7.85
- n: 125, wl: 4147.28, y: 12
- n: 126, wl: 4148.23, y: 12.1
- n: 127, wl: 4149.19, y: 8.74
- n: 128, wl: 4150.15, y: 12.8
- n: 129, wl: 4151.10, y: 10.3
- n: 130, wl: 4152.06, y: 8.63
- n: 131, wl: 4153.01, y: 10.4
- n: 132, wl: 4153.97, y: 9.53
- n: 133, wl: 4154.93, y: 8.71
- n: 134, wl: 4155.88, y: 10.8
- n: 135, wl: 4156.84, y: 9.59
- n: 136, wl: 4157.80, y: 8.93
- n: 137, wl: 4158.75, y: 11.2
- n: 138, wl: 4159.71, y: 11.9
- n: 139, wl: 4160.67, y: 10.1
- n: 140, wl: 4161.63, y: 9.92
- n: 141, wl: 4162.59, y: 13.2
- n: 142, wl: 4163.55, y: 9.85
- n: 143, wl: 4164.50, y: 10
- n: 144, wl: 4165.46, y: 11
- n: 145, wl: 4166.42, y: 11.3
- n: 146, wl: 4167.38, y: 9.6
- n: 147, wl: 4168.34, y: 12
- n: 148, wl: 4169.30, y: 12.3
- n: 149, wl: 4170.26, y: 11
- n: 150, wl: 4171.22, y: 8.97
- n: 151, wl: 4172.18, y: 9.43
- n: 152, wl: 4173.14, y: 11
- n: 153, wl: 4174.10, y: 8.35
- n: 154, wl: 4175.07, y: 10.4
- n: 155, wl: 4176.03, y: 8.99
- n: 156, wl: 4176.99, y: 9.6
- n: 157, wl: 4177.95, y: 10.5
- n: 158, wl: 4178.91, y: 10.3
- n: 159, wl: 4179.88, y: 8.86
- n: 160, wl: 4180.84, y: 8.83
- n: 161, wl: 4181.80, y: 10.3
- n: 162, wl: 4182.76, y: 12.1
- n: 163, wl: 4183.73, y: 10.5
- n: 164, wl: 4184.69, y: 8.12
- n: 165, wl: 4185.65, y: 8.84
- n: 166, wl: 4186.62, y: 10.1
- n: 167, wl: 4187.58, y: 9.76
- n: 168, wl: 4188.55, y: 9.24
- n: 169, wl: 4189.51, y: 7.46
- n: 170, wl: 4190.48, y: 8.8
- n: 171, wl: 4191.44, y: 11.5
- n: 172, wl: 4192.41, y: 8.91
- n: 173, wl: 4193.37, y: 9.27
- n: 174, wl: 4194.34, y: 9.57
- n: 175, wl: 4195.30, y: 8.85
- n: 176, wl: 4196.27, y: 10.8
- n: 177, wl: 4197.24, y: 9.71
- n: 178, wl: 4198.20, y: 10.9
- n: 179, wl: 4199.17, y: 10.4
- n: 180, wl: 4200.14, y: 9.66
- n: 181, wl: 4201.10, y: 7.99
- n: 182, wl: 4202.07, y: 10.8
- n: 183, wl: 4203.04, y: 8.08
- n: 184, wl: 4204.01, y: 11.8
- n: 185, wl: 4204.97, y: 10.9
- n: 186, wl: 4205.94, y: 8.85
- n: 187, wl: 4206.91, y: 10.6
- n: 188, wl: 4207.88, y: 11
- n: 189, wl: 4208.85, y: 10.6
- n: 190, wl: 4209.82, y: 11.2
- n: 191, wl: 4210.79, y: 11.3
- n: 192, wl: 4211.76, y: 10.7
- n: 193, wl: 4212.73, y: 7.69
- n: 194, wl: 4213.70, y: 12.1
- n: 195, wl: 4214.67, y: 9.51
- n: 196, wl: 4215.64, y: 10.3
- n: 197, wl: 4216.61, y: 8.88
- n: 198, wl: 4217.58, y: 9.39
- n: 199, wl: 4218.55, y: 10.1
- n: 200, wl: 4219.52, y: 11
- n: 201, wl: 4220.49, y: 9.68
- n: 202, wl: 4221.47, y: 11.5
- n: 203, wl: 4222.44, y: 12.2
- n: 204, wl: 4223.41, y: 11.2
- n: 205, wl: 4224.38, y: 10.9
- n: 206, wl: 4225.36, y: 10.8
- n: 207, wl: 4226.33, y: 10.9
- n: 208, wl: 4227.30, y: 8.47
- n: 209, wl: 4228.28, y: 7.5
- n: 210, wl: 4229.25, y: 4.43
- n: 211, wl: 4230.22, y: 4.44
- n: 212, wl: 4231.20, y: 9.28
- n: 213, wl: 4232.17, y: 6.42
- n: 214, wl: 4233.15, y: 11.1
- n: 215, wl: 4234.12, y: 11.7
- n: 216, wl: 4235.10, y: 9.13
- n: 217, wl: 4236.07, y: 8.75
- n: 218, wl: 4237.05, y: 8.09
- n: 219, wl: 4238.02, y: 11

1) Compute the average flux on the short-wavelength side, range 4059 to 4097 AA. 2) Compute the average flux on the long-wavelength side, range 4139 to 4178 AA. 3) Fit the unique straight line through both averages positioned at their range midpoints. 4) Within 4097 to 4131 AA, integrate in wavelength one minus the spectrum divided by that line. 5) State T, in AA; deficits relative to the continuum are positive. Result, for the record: 1.4 AA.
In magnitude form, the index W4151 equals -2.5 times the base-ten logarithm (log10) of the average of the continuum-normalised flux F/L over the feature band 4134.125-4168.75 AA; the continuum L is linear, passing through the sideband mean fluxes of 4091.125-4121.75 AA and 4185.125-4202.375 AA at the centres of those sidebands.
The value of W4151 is -0.04 mag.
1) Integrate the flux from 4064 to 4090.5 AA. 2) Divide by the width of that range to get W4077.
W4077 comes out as 10.8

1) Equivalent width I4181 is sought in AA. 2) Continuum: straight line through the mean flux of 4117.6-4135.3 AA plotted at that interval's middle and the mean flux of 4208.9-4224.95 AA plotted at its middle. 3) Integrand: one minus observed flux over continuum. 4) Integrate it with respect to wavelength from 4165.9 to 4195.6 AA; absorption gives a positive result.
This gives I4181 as 1.22 AA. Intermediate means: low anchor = 9.93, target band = 9.84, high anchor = 10.5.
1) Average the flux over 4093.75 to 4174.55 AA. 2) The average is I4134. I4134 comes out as 10.2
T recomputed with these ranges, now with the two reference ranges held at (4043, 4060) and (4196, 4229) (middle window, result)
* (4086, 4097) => -0.4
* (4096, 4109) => 0.8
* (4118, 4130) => 0.7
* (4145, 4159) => 0.3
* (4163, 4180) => 0.1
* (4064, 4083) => -0.3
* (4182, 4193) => 0.7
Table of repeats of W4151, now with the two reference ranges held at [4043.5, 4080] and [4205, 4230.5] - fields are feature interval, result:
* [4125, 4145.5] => 0.02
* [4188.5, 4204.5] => 0.04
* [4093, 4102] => 0.01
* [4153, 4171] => -0.04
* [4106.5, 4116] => -0.04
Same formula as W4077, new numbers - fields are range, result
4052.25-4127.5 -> 10.5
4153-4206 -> 10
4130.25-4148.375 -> 10.2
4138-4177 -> 10.3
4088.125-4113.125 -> 10.5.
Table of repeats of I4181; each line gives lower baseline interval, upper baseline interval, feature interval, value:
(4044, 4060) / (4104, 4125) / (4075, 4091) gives -0.5 AA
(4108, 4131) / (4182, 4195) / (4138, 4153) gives -0.3 AA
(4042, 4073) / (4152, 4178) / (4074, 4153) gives 1.3 AA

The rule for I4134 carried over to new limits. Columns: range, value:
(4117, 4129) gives 9.83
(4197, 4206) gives 9.97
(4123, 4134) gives 9.92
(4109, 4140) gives 10.2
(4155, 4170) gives 10.7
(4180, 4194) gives 9.54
